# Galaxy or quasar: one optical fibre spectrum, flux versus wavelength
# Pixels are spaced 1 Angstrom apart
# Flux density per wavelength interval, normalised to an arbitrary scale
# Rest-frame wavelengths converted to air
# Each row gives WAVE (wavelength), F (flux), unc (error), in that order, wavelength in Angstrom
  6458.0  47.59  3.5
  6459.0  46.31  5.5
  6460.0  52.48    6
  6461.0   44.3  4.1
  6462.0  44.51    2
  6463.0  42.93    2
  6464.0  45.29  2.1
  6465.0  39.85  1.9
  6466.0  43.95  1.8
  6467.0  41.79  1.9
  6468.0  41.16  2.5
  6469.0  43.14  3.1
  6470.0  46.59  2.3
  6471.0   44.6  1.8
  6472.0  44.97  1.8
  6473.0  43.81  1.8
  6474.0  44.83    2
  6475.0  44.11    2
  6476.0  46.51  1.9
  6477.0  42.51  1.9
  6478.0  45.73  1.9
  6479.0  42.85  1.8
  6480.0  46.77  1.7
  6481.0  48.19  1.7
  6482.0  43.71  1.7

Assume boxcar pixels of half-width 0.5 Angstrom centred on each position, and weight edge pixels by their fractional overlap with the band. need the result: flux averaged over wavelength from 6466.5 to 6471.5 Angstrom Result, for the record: 43.5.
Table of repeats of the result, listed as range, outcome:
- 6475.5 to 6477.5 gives 44.5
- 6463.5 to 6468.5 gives 42.4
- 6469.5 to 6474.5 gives 45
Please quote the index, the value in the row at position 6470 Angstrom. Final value 46.59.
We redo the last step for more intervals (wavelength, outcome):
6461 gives 44.3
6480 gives 46.77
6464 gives 45.29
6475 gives 44.11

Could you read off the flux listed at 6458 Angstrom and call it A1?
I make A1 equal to 47.59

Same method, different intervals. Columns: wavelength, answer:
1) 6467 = 41.79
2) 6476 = 46.51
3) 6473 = 43.81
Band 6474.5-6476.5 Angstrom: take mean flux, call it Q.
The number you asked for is 45.3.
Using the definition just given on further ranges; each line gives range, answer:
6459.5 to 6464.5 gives 45.9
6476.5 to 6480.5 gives 44.5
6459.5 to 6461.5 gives 48.4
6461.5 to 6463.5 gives 43.7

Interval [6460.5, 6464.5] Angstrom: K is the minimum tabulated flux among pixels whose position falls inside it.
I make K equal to 42.93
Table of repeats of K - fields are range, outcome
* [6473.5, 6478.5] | 42.51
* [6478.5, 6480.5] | 42.85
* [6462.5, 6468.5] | 39.85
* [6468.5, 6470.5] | 43.14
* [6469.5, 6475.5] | 43.81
